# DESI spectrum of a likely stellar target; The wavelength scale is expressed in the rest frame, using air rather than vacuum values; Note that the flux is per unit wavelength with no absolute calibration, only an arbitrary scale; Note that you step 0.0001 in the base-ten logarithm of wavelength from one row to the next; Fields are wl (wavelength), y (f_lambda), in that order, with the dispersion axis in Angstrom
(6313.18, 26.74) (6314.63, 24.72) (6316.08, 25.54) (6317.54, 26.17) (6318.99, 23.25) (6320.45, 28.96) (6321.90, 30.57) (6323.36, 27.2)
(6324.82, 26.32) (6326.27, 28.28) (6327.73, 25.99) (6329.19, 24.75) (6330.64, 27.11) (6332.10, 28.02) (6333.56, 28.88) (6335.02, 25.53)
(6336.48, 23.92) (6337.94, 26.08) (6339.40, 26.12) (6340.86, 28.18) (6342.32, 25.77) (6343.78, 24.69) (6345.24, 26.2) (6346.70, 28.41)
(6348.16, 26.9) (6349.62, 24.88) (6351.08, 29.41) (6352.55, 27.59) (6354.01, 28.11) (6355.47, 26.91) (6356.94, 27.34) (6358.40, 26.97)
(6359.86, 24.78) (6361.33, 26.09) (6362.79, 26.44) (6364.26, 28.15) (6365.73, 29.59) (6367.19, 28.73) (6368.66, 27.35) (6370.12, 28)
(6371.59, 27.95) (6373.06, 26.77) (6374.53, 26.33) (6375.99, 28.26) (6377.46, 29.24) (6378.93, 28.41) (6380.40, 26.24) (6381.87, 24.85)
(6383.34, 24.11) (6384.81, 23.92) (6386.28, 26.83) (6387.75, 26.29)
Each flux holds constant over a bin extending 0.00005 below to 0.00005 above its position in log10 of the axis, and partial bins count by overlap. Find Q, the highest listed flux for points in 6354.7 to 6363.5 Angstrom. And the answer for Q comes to 27.34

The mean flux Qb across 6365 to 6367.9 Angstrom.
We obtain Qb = 29.2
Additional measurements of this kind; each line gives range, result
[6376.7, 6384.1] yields 26.5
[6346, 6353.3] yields 27.4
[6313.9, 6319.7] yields 25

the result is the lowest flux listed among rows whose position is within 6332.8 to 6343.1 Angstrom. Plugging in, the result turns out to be 23.92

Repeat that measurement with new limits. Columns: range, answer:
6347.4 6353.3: 24.88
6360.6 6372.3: 26.09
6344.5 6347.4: 26.2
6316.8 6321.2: 23.25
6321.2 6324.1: 27.2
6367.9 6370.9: 27.35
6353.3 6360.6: 24.78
